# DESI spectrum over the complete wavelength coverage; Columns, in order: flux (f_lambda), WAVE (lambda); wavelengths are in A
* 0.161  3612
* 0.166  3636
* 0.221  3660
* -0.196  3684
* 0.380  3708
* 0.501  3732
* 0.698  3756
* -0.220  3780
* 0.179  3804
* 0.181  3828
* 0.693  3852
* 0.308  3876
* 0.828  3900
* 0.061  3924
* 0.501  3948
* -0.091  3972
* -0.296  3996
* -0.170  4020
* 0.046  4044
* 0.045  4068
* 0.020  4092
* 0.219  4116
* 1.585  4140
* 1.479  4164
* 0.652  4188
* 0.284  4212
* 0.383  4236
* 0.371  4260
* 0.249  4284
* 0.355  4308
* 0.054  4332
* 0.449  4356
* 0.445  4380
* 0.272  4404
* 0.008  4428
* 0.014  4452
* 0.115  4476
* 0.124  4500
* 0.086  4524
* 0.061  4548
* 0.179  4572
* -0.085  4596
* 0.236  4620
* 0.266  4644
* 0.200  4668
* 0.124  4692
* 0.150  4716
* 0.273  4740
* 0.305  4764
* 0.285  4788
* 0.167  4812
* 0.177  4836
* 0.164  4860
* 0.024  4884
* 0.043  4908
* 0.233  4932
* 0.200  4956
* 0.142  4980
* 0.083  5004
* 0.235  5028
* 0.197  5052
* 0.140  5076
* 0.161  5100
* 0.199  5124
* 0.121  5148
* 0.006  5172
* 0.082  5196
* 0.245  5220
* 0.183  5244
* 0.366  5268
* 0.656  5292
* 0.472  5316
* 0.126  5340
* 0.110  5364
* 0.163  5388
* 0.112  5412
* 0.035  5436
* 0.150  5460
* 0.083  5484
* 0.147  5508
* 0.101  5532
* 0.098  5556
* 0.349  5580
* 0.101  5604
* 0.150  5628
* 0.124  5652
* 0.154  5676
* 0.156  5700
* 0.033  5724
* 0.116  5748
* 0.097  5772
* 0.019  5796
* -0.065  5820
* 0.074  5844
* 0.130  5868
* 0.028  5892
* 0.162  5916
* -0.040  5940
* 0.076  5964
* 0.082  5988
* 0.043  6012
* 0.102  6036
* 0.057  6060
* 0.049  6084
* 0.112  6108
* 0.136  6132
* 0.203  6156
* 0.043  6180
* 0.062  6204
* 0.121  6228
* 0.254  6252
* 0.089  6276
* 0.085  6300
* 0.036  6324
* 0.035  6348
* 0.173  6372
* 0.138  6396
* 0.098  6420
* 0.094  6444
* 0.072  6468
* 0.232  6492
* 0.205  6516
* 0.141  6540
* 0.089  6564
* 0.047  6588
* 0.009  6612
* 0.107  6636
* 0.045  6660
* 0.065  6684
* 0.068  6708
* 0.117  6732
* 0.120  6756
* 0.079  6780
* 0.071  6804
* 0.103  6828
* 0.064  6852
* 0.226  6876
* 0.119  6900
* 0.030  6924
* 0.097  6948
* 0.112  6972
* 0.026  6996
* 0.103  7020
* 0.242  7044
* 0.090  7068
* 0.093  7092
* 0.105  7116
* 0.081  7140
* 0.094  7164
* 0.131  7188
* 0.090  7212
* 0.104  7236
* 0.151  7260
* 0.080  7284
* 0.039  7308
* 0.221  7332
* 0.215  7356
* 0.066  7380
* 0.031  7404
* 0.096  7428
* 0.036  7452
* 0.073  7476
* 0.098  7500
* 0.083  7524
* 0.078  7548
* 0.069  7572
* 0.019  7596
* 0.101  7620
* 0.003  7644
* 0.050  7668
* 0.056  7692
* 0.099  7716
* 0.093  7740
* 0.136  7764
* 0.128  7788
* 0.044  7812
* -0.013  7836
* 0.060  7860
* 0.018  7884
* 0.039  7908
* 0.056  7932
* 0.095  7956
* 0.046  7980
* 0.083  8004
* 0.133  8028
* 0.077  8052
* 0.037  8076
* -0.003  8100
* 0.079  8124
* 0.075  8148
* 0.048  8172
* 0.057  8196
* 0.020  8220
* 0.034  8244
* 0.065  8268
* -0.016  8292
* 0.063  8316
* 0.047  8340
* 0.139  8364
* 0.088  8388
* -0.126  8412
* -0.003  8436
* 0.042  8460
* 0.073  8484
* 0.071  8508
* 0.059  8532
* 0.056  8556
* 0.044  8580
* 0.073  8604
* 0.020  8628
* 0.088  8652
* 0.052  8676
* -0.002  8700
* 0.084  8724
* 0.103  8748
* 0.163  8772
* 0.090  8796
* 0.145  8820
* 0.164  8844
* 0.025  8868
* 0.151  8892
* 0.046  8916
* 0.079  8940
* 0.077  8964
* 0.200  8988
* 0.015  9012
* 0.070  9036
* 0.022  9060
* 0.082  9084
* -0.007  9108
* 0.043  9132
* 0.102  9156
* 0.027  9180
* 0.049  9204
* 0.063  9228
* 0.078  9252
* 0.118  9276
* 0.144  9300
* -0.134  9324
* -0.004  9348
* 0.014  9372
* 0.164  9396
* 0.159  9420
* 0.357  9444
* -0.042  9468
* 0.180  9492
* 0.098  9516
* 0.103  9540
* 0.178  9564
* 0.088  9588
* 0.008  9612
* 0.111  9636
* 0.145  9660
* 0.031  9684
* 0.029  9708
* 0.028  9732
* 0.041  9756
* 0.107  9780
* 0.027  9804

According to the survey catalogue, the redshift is 2.417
